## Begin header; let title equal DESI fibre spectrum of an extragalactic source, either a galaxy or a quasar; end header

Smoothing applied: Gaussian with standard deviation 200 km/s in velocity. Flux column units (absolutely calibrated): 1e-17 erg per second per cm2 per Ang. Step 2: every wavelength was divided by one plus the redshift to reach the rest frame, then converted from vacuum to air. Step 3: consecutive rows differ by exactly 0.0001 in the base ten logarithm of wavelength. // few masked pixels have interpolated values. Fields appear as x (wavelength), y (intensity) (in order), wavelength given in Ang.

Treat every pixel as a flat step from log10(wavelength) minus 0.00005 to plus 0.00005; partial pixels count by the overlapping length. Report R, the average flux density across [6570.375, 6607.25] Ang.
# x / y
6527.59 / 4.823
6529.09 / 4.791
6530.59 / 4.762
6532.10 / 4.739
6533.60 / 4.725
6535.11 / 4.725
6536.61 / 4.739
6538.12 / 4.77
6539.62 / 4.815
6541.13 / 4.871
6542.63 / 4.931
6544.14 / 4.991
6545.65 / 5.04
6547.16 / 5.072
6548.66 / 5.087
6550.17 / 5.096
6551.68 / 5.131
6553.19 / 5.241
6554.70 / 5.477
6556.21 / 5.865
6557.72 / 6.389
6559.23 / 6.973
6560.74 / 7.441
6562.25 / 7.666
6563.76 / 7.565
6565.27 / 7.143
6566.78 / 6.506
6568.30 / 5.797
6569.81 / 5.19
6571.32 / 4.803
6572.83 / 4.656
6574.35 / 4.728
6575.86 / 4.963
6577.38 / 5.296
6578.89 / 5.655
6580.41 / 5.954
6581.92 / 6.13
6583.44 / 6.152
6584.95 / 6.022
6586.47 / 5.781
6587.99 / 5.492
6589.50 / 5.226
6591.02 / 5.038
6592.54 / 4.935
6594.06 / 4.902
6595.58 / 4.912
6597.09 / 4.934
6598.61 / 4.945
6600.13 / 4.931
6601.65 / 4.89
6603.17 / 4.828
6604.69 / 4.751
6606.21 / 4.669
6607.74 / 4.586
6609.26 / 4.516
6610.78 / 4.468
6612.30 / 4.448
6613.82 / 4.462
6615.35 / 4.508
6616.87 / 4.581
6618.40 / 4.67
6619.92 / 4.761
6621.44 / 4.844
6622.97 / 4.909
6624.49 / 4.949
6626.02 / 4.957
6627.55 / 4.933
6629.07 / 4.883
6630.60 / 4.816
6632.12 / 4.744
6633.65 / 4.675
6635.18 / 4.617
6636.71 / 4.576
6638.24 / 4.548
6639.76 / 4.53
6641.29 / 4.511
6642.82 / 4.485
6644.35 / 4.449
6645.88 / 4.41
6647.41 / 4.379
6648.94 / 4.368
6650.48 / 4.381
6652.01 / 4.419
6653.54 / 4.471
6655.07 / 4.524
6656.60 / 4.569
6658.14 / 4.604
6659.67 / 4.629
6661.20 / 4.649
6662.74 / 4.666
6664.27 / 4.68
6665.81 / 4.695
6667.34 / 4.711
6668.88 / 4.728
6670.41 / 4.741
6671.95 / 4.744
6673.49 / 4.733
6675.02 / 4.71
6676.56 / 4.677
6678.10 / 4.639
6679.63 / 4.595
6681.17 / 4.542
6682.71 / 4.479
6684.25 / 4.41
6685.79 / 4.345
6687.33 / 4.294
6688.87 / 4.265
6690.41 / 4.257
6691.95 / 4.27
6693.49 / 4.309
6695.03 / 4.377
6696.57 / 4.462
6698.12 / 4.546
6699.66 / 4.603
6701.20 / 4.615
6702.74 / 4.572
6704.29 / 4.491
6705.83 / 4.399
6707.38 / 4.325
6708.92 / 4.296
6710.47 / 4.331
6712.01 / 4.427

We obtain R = 5.19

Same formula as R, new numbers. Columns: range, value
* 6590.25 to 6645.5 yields 4.72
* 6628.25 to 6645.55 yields 4.62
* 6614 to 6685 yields 4.63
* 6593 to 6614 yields 4.74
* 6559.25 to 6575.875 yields 6.13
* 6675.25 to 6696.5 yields 4.43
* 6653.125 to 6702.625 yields 4.55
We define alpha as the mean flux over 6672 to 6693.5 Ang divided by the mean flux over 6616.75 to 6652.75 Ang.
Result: 1.0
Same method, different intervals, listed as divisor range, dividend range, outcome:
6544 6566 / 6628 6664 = 0.76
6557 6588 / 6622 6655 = 0.77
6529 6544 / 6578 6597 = 1.15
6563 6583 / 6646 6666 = 0.79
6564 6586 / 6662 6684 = 0.82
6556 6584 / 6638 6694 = 0.75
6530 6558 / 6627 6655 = 0.90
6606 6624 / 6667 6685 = 1.00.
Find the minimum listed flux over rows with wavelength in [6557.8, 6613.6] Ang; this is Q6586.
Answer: 4.448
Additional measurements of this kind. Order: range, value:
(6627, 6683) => 4.368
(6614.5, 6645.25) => 4.449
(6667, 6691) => 4.257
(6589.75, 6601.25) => 4.902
